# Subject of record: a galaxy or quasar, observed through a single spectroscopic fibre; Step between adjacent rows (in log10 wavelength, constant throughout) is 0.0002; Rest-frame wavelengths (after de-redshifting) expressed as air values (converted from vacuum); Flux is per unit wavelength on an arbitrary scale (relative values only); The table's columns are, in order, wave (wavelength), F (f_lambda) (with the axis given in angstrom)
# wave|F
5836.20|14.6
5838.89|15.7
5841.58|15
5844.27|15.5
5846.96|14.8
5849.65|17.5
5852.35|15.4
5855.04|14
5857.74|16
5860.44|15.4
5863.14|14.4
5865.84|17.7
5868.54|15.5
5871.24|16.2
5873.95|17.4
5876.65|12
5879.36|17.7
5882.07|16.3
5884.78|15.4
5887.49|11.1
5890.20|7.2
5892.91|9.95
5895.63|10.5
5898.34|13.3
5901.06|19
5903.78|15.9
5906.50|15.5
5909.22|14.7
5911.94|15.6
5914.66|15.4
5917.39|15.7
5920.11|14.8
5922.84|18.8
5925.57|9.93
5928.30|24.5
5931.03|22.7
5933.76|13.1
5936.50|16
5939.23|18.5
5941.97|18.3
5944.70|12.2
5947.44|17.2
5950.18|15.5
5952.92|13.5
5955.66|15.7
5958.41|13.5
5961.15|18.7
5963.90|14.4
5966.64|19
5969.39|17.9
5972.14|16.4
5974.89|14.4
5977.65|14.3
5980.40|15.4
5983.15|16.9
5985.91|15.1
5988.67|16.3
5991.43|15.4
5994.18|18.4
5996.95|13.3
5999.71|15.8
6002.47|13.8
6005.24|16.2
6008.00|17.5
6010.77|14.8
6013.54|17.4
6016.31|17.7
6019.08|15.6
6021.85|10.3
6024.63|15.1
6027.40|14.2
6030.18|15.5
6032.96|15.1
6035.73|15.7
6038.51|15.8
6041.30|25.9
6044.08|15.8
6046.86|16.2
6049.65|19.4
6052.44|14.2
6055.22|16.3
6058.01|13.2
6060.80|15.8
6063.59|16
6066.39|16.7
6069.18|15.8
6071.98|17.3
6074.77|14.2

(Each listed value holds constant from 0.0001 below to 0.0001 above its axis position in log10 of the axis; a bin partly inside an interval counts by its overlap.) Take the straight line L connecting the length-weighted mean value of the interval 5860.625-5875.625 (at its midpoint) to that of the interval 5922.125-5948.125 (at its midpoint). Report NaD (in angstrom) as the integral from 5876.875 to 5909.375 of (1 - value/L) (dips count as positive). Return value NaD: 5.3 angstrom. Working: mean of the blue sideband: 16.1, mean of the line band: 13.8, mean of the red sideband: 17.1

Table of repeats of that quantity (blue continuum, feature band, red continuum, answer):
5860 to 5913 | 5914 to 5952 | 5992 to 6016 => -3.81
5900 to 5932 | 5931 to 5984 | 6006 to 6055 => 1.87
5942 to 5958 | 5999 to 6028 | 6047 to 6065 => 0.35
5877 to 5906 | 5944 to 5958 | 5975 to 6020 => 0.01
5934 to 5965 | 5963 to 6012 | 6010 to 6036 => -1.50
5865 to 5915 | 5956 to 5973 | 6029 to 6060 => -1.17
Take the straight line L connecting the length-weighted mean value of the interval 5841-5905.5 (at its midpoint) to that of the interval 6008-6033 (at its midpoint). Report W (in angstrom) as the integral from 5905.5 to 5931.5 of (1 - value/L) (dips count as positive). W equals -3.0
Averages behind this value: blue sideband 14.7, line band 16.6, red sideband 15.2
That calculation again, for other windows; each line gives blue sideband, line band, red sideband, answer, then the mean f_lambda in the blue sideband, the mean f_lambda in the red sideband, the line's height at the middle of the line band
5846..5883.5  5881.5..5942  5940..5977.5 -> 2.22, 15.7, 15.9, 15.8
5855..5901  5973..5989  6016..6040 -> -0.72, 14.3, 14.9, 14.7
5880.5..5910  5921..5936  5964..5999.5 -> -3.23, 13.5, 16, 14.5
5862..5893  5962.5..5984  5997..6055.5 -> -0.85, 14.4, 16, 15.5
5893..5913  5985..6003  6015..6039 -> -0.80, 14.6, 15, 14.9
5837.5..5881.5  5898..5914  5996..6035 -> -0.30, 15.6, 15.2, 15.5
